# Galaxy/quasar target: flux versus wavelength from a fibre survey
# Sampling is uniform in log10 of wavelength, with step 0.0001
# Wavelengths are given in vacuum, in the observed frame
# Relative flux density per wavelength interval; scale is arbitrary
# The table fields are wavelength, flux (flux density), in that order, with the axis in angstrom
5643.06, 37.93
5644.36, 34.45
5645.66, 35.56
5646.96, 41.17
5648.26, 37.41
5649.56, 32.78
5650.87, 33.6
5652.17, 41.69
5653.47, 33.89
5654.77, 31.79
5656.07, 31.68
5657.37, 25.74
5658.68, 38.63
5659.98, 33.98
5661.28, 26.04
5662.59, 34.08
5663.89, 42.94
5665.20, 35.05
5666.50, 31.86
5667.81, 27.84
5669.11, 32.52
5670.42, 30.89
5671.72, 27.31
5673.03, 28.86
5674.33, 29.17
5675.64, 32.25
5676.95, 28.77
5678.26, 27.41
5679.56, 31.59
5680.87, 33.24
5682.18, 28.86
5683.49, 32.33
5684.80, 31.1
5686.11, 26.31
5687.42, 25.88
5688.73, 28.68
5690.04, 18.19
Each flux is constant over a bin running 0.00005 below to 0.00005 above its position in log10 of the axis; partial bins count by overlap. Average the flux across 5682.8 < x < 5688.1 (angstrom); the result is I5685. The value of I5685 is 28.9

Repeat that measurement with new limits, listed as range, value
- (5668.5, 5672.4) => 30.2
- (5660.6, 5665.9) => 34.5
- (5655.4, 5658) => 28.8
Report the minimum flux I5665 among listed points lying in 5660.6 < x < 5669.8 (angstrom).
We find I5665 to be 26.04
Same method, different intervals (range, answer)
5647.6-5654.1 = 32.78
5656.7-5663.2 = 25.74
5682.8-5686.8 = 26.31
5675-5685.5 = 27.41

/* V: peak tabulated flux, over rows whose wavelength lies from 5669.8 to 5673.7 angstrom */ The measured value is 30.89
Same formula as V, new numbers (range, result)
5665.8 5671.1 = 32.52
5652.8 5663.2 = 38.63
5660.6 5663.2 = 34.08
